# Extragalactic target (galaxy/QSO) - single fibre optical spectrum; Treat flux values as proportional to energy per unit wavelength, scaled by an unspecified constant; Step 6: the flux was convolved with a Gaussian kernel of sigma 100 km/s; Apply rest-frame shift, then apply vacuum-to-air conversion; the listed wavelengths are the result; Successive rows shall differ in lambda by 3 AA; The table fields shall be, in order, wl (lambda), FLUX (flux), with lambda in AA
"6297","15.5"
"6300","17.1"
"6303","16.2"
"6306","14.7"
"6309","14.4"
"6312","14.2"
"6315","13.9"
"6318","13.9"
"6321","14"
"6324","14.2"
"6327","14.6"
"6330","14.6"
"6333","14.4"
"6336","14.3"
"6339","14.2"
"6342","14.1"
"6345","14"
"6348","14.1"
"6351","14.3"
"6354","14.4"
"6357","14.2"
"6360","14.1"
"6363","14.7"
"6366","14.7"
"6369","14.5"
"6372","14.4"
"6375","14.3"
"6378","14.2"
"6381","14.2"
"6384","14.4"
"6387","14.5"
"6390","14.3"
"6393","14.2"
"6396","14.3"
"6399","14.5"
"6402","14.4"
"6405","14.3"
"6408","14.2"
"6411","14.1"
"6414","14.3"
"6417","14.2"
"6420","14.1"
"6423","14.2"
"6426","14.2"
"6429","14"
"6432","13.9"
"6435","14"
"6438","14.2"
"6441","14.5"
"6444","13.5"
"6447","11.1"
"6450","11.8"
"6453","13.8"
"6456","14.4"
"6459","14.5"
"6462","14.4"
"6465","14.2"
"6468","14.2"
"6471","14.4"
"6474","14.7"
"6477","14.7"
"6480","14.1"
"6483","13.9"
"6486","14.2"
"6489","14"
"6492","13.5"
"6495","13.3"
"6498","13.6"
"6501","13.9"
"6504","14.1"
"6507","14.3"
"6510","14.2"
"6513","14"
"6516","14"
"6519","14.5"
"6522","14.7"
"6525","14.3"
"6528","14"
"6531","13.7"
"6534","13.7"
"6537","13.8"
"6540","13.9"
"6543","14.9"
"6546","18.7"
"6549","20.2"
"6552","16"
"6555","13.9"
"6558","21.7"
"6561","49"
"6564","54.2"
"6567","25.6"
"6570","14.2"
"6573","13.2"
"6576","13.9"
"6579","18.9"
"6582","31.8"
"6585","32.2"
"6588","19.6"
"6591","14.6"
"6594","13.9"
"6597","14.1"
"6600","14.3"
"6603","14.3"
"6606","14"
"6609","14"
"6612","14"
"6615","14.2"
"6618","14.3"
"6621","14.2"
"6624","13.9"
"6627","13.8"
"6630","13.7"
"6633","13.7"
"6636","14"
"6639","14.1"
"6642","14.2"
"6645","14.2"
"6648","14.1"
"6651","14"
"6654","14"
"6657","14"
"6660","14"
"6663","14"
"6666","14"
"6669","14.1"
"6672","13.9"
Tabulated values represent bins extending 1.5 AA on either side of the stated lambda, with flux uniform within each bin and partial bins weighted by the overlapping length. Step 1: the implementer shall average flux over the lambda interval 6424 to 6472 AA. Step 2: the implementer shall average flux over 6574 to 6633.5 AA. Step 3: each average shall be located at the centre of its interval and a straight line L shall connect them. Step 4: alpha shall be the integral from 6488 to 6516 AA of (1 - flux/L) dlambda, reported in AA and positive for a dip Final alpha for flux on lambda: 1.57 AA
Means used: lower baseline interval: 13.8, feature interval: 13.9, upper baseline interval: 16.4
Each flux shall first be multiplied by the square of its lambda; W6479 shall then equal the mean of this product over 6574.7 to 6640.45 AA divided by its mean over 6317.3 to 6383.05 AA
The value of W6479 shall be 1.2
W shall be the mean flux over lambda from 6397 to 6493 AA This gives 14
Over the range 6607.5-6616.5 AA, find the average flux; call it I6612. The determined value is 14.1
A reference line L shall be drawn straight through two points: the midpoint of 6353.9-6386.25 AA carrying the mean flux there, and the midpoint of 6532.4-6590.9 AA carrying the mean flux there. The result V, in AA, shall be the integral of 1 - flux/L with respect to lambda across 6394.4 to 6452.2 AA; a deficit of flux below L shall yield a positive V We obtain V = 8.9 AA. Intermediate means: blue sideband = 14.4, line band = 13.9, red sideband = 21.9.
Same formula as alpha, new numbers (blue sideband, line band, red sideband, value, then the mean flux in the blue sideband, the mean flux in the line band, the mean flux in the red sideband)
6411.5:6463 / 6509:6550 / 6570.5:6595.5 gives 6.2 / 13.8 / 14.8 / 19.5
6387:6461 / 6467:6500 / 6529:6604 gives 5.0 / 14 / 14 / 20.2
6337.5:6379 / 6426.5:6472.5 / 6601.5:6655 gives 1.3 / 14.3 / 13.8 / 14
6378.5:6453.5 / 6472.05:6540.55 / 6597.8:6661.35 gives -0.2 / 14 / 14.1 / 14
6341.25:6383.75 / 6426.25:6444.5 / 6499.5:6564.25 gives 2.0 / 14.3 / 14.1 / 17.8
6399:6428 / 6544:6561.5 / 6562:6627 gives -3.7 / 14.2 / 21.5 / 18.9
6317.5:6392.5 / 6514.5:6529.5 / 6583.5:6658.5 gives 0.5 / 14.3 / 14.3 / 15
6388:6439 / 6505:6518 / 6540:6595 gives 3.5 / 14.2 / 14.1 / 22.4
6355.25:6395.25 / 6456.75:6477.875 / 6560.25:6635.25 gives 2.4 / 14.4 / 14.4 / 19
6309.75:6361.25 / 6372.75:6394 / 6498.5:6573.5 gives 1.2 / 14.2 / 14.3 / 18.4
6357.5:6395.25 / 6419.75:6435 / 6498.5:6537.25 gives 0.2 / 14.4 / 14.1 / 14.1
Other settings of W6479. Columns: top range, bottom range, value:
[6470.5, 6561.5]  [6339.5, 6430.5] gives 1.13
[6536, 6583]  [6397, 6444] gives 1.63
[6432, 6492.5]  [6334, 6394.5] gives 1.00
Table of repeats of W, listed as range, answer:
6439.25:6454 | 12.9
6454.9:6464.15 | 14.4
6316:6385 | 14.3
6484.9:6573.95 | 17.6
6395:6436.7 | 14.2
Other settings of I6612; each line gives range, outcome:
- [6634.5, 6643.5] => 14.1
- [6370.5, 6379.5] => 14.3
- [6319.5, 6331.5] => 14.3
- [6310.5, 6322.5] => 14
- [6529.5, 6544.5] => 14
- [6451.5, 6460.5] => 14.2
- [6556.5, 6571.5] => 32.9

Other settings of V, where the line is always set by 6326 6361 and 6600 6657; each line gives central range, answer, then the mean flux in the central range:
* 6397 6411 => -0.1 AA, 14.3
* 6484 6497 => 0.4 AA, 13.8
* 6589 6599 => -0.3 AA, 14.5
